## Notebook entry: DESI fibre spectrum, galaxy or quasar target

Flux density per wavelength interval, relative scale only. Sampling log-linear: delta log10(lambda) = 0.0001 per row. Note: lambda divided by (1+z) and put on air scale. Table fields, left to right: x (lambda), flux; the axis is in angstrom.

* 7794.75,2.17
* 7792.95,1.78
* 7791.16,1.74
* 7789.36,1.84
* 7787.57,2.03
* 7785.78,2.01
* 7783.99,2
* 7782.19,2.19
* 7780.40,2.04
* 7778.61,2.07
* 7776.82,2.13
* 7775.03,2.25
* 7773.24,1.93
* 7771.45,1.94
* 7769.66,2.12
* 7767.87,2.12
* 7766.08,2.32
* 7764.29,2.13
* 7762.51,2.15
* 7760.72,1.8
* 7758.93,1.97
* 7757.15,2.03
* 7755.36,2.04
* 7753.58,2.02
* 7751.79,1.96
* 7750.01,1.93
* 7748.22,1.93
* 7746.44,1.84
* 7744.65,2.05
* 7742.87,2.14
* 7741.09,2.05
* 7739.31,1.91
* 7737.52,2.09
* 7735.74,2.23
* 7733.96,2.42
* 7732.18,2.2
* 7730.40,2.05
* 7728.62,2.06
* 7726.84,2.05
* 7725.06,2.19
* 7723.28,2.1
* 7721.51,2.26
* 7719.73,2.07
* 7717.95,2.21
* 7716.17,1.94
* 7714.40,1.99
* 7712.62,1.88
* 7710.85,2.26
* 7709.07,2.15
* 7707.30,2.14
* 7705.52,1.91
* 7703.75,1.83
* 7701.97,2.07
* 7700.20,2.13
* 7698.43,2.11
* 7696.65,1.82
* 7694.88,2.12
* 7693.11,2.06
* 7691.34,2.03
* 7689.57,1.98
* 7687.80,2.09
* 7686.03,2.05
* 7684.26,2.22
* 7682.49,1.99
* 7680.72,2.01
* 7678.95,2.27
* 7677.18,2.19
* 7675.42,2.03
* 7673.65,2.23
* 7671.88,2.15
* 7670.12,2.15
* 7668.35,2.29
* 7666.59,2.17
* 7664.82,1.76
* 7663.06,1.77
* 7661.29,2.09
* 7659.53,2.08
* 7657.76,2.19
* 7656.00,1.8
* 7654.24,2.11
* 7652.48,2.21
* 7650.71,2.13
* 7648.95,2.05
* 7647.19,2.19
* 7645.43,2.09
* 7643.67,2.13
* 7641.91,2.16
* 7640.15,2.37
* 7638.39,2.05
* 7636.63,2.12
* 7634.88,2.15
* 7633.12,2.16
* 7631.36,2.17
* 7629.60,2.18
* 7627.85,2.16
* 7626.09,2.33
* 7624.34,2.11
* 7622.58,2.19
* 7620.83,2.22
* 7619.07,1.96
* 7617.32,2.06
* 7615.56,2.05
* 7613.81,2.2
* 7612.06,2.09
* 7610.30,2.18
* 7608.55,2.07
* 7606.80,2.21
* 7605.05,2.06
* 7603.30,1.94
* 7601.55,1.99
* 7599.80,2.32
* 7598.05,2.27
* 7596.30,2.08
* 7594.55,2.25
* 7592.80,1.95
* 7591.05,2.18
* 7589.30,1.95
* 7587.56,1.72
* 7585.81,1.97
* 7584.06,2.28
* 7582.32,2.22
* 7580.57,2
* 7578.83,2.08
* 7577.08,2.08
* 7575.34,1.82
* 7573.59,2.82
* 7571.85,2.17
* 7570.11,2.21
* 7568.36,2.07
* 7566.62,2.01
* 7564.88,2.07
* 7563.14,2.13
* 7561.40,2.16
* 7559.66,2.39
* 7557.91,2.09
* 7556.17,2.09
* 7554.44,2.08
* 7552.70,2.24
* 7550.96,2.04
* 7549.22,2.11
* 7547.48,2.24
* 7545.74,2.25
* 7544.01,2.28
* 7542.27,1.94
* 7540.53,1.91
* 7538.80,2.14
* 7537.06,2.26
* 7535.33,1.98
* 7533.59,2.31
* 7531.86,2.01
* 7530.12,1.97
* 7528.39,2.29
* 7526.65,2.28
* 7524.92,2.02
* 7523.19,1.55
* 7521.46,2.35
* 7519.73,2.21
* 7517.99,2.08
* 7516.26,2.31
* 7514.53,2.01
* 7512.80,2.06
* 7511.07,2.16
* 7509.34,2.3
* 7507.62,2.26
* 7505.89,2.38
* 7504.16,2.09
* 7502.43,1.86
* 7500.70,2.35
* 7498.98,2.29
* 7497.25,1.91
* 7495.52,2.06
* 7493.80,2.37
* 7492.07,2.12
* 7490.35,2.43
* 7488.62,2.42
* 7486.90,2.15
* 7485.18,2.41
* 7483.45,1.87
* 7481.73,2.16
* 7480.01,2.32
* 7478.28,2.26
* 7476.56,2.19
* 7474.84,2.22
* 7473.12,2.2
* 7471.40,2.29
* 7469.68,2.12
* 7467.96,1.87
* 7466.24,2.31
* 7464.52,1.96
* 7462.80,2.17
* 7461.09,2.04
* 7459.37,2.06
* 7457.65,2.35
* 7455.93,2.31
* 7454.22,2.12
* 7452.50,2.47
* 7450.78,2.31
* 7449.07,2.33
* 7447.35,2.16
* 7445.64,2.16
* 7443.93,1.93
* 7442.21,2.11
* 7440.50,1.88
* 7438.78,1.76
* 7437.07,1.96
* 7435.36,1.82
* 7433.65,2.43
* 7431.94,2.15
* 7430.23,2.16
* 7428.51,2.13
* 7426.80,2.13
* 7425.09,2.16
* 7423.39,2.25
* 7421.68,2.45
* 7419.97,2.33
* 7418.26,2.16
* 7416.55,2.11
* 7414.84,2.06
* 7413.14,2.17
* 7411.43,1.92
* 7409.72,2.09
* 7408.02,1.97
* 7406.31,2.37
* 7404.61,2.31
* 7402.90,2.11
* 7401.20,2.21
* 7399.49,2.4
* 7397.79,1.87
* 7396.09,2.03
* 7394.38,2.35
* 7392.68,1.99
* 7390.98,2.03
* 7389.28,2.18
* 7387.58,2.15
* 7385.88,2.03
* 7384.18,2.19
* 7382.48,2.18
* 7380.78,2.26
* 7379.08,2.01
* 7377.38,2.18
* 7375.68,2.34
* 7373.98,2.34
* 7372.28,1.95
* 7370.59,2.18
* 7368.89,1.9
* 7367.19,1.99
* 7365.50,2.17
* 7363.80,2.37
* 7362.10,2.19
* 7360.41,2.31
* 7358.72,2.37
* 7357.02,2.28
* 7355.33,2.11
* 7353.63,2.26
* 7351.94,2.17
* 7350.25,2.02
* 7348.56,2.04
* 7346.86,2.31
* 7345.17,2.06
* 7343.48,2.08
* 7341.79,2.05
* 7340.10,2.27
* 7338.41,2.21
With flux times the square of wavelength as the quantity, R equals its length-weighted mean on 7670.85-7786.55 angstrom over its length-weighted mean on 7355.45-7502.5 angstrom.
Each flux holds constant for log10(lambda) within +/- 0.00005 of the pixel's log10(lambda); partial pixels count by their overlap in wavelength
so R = 1.04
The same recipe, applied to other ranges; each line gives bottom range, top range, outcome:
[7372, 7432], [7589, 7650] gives 1.05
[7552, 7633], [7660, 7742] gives 1.01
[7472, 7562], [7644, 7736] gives 1.01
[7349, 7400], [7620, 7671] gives 1.06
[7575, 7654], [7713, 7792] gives 1.01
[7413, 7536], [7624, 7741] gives 1.03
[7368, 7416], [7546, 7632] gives 1.05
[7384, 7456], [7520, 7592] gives 1.02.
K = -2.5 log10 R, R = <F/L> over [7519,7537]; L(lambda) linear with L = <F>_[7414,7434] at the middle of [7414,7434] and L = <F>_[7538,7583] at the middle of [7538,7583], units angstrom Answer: 0.026 mag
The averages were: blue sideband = 2.2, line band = 2.1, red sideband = 2.14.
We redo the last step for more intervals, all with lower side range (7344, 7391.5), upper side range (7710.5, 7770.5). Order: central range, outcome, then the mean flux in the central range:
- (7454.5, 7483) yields -0.02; 2.17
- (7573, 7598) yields 0.01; 2.1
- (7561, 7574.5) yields -0.05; 2.21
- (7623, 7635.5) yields -0.04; 2.18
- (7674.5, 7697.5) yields 0.01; 2.07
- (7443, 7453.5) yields -0.04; 2.22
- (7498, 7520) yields -0.03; 2.18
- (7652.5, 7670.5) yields 0.02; 2.05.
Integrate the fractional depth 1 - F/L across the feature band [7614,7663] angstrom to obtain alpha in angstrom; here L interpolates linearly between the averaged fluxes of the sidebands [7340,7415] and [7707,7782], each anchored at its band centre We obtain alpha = -0.6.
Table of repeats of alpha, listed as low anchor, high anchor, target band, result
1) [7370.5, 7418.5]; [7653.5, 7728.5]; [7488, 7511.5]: -1.07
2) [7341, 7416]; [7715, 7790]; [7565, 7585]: -0.47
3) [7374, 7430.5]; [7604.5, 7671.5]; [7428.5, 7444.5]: 0.94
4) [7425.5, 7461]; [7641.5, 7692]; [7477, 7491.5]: -0.83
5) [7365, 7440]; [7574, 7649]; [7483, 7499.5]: -0.64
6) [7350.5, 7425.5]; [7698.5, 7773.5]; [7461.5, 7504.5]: -0.72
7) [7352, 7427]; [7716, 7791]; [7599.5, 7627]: -0.20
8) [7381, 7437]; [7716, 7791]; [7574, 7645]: -0.53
